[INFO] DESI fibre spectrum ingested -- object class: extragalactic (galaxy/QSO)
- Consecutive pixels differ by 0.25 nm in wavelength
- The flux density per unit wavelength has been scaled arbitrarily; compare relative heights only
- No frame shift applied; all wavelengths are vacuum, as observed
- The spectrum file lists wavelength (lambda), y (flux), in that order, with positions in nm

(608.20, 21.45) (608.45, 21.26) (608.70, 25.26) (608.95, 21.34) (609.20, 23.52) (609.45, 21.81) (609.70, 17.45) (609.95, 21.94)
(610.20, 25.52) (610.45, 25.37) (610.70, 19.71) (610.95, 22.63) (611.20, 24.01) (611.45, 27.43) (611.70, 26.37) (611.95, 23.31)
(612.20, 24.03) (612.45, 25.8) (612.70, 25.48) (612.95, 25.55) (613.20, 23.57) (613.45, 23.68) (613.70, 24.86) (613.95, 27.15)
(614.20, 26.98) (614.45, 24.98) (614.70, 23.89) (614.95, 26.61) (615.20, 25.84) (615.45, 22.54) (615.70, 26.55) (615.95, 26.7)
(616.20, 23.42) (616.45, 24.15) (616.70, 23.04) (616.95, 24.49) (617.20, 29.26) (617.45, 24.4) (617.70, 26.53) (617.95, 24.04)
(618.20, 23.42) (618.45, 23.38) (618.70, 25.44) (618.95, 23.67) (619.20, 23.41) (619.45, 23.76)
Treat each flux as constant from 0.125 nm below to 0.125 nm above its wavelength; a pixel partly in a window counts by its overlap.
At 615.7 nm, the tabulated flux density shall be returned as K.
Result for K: 26.55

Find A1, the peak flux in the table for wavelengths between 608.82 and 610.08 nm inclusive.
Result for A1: 23.52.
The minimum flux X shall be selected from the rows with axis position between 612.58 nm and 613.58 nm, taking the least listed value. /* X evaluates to 23.57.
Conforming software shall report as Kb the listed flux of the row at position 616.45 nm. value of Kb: 24.15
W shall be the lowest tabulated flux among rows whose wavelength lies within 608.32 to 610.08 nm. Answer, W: 17.45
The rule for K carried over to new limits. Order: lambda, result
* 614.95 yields 26.61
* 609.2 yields 23.52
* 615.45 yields 22.54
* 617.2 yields 29.26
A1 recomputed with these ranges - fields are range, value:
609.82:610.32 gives 25.52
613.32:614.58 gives 27.15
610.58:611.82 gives 27.43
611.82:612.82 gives 25.8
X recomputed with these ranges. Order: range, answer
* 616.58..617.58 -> 23.04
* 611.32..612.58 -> 23.31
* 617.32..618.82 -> 23.38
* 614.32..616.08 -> 22.54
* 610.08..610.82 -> 19.71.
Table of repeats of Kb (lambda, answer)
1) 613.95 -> 27.15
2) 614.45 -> 24.98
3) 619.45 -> 23.76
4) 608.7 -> 25.26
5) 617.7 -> 26.53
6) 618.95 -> 23.67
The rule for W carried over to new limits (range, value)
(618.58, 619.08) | 23.67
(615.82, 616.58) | 23.42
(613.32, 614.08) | 23.68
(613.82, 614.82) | 23.89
